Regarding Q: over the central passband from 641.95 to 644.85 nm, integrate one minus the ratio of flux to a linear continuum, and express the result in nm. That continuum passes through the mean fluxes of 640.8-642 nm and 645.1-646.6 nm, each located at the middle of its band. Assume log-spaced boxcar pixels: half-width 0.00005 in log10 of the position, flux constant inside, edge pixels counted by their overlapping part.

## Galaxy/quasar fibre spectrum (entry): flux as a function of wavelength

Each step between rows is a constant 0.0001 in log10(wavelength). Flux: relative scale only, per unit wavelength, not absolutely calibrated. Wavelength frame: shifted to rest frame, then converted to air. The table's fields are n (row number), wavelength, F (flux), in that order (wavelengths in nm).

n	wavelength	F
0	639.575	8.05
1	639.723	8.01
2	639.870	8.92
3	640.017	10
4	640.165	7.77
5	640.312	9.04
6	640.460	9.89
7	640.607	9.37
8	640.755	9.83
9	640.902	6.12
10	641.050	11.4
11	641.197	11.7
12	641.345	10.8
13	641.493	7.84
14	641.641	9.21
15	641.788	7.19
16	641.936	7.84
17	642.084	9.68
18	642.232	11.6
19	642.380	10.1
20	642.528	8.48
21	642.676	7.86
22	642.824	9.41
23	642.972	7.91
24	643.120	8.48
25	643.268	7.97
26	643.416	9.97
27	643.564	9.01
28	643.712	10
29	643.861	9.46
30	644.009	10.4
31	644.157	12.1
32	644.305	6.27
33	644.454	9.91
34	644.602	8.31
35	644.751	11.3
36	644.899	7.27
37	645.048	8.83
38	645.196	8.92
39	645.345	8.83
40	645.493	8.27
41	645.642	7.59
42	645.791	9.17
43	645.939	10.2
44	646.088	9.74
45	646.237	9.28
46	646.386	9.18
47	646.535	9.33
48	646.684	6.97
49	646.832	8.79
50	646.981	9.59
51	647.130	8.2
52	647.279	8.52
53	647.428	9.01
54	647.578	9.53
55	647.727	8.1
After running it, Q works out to -0.09 nm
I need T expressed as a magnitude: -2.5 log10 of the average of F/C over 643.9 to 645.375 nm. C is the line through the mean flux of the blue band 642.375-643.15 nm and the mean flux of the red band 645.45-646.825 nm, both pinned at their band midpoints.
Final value -0.06 mag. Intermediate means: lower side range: 8.6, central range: 9.23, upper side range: 8.87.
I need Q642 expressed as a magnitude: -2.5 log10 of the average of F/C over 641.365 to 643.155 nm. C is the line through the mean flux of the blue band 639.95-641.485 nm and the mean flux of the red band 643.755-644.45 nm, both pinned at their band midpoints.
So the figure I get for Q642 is 0.08 mag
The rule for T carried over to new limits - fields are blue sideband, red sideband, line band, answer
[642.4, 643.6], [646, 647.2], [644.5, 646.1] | -0.01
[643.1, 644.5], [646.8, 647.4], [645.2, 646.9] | 0.02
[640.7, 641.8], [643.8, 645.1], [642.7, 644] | 0.03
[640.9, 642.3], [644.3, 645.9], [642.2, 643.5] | 0.03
